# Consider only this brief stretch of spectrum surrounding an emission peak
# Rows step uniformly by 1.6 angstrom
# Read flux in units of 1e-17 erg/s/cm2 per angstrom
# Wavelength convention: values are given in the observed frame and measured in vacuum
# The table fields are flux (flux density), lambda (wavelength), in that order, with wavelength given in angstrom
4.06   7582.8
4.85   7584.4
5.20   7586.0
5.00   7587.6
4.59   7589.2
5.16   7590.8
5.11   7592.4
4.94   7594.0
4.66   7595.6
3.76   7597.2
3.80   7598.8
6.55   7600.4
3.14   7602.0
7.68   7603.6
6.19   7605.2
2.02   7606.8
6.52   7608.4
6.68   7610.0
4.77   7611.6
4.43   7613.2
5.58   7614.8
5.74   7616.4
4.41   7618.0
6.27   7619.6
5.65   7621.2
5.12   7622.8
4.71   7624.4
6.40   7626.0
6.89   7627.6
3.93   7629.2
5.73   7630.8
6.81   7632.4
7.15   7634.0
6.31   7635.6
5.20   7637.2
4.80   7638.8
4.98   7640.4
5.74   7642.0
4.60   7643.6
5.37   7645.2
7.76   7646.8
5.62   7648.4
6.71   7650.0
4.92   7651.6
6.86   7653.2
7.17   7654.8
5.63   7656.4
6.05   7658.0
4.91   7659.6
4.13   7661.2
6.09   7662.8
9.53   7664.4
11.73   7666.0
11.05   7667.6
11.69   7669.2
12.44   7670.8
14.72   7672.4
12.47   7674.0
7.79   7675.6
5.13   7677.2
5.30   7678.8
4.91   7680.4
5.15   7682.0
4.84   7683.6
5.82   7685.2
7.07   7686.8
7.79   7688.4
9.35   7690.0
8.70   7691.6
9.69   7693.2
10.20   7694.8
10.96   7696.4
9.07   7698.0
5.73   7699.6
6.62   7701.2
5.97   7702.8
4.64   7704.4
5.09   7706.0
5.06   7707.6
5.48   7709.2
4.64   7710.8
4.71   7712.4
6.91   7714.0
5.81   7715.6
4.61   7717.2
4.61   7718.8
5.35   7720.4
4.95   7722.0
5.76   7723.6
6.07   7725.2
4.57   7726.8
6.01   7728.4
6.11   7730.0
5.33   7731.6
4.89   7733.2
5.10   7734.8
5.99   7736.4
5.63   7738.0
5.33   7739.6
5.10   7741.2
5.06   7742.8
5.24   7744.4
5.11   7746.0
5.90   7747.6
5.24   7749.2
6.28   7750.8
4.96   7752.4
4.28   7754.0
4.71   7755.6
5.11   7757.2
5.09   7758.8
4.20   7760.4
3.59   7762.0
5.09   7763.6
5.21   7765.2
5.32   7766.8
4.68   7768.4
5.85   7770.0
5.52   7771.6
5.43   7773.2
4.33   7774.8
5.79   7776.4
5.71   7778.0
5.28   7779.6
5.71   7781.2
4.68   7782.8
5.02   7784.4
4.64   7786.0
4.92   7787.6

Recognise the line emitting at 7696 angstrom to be [N II] 6583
